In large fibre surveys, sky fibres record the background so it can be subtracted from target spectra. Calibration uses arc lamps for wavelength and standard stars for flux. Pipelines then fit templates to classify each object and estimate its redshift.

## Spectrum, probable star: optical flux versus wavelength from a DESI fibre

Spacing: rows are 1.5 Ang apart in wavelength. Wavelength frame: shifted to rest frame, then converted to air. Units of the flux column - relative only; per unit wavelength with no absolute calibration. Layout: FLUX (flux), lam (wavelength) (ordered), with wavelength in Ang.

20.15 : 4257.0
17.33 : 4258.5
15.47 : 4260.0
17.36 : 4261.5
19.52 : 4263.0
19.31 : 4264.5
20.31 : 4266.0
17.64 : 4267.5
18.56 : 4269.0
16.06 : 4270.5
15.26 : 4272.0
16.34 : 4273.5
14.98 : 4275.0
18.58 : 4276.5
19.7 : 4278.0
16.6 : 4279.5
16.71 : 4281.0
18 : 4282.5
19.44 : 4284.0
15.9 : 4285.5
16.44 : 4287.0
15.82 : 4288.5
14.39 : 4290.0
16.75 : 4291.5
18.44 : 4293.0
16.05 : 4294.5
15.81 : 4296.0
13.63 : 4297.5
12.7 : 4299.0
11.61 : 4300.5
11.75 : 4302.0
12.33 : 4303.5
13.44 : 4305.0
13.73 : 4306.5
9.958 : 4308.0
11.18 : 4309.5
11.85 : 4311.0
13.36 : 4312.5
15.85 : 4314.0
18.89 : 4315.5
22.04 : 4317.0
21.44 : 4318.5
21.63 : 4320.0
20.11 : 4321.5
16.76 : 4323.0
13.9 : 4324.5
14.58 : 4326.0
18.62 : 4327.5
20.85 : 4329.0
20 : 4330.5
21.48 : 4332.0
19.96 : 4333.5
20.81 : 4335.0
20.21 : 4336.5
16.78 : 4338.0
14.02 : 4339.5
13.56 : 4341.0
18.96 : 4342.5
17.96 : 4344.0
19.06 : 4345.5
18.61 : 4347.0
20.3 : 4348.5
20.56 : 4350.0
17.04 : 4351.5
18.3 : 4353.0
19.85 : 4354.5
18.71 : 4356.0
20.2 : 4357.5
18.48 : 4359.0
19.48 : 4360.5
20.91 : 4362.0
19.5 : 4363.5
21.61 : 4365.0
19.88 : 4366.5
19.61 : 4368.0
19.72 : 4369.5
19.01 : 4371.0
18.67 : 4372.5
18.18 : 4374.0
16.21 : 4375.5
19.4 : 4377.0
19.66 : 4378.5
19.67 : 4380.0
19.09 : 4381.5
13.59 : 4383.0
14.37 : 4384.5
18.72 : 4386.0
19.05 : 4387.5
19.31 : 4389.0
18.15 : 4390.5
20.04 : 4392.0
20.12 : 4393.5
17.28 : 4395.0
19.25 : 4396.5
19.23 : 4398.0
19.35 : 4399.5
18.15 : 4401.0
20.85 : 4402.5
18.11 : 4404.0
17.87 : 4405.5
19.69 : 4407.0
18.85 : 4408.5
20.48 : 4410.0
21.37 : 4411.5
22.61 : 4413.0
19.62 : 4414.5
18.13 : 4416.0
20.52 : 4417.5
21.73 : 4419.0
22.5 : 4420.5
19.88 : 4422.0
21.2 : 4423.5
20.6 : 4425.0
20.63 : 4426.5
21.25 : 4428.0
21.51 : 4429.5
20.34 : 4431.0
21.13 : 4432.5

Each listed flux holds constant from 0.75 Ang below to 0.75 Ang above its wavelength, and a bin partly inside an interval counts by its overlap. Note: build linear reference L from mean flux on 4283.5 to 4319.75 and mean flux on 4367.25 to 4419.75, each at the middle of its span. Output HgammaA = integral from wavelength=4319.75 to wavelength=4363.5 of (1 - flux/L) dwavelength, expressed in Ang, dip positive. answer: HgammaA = -4.7 Ang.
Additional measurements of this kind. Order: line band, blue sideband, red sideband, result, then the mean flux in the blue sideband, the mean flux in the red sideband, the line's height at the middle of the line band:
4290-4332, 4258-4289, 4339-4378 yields 5.0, 17.4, 18.8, 18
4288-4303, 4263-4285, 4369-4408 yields 2.7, 17.7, 18.6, 17.9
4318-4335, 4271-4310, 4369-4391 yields -2.7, 15.2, 18.2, 16.4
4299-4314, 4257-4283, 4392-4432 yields 4.8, 17.6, 20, 18.2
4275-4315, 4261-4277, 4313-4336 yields 7.1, 17.6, 19.1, 18.3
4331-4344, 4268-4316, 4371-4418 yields -1.0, 15.3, 18.9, 16.9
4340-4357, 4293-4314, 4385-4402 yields -2.5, 13.2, 18.9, 16.1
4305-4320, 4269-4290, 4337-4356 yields 1.6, 16.9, 18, 17.4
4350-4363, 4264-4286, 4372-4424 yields -0.4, 17.6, 19.2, 18.6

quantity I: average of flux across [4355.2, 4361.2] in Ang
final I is 19.2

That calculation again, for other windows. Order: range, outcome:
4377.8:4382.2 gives 19.5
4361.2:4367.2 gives 20.5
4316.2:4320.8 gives 21.7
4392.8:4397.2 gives 18.9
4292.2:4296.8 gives 16.7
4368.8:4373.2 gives 19.1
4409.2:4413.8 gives 21.4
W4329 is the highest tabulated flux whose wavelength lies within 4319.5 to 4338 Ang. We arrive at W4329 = 21.63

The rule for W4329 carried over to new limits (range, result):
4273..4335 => 22.04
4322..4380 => 21.61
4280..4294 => 19.44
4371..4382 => 19.67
